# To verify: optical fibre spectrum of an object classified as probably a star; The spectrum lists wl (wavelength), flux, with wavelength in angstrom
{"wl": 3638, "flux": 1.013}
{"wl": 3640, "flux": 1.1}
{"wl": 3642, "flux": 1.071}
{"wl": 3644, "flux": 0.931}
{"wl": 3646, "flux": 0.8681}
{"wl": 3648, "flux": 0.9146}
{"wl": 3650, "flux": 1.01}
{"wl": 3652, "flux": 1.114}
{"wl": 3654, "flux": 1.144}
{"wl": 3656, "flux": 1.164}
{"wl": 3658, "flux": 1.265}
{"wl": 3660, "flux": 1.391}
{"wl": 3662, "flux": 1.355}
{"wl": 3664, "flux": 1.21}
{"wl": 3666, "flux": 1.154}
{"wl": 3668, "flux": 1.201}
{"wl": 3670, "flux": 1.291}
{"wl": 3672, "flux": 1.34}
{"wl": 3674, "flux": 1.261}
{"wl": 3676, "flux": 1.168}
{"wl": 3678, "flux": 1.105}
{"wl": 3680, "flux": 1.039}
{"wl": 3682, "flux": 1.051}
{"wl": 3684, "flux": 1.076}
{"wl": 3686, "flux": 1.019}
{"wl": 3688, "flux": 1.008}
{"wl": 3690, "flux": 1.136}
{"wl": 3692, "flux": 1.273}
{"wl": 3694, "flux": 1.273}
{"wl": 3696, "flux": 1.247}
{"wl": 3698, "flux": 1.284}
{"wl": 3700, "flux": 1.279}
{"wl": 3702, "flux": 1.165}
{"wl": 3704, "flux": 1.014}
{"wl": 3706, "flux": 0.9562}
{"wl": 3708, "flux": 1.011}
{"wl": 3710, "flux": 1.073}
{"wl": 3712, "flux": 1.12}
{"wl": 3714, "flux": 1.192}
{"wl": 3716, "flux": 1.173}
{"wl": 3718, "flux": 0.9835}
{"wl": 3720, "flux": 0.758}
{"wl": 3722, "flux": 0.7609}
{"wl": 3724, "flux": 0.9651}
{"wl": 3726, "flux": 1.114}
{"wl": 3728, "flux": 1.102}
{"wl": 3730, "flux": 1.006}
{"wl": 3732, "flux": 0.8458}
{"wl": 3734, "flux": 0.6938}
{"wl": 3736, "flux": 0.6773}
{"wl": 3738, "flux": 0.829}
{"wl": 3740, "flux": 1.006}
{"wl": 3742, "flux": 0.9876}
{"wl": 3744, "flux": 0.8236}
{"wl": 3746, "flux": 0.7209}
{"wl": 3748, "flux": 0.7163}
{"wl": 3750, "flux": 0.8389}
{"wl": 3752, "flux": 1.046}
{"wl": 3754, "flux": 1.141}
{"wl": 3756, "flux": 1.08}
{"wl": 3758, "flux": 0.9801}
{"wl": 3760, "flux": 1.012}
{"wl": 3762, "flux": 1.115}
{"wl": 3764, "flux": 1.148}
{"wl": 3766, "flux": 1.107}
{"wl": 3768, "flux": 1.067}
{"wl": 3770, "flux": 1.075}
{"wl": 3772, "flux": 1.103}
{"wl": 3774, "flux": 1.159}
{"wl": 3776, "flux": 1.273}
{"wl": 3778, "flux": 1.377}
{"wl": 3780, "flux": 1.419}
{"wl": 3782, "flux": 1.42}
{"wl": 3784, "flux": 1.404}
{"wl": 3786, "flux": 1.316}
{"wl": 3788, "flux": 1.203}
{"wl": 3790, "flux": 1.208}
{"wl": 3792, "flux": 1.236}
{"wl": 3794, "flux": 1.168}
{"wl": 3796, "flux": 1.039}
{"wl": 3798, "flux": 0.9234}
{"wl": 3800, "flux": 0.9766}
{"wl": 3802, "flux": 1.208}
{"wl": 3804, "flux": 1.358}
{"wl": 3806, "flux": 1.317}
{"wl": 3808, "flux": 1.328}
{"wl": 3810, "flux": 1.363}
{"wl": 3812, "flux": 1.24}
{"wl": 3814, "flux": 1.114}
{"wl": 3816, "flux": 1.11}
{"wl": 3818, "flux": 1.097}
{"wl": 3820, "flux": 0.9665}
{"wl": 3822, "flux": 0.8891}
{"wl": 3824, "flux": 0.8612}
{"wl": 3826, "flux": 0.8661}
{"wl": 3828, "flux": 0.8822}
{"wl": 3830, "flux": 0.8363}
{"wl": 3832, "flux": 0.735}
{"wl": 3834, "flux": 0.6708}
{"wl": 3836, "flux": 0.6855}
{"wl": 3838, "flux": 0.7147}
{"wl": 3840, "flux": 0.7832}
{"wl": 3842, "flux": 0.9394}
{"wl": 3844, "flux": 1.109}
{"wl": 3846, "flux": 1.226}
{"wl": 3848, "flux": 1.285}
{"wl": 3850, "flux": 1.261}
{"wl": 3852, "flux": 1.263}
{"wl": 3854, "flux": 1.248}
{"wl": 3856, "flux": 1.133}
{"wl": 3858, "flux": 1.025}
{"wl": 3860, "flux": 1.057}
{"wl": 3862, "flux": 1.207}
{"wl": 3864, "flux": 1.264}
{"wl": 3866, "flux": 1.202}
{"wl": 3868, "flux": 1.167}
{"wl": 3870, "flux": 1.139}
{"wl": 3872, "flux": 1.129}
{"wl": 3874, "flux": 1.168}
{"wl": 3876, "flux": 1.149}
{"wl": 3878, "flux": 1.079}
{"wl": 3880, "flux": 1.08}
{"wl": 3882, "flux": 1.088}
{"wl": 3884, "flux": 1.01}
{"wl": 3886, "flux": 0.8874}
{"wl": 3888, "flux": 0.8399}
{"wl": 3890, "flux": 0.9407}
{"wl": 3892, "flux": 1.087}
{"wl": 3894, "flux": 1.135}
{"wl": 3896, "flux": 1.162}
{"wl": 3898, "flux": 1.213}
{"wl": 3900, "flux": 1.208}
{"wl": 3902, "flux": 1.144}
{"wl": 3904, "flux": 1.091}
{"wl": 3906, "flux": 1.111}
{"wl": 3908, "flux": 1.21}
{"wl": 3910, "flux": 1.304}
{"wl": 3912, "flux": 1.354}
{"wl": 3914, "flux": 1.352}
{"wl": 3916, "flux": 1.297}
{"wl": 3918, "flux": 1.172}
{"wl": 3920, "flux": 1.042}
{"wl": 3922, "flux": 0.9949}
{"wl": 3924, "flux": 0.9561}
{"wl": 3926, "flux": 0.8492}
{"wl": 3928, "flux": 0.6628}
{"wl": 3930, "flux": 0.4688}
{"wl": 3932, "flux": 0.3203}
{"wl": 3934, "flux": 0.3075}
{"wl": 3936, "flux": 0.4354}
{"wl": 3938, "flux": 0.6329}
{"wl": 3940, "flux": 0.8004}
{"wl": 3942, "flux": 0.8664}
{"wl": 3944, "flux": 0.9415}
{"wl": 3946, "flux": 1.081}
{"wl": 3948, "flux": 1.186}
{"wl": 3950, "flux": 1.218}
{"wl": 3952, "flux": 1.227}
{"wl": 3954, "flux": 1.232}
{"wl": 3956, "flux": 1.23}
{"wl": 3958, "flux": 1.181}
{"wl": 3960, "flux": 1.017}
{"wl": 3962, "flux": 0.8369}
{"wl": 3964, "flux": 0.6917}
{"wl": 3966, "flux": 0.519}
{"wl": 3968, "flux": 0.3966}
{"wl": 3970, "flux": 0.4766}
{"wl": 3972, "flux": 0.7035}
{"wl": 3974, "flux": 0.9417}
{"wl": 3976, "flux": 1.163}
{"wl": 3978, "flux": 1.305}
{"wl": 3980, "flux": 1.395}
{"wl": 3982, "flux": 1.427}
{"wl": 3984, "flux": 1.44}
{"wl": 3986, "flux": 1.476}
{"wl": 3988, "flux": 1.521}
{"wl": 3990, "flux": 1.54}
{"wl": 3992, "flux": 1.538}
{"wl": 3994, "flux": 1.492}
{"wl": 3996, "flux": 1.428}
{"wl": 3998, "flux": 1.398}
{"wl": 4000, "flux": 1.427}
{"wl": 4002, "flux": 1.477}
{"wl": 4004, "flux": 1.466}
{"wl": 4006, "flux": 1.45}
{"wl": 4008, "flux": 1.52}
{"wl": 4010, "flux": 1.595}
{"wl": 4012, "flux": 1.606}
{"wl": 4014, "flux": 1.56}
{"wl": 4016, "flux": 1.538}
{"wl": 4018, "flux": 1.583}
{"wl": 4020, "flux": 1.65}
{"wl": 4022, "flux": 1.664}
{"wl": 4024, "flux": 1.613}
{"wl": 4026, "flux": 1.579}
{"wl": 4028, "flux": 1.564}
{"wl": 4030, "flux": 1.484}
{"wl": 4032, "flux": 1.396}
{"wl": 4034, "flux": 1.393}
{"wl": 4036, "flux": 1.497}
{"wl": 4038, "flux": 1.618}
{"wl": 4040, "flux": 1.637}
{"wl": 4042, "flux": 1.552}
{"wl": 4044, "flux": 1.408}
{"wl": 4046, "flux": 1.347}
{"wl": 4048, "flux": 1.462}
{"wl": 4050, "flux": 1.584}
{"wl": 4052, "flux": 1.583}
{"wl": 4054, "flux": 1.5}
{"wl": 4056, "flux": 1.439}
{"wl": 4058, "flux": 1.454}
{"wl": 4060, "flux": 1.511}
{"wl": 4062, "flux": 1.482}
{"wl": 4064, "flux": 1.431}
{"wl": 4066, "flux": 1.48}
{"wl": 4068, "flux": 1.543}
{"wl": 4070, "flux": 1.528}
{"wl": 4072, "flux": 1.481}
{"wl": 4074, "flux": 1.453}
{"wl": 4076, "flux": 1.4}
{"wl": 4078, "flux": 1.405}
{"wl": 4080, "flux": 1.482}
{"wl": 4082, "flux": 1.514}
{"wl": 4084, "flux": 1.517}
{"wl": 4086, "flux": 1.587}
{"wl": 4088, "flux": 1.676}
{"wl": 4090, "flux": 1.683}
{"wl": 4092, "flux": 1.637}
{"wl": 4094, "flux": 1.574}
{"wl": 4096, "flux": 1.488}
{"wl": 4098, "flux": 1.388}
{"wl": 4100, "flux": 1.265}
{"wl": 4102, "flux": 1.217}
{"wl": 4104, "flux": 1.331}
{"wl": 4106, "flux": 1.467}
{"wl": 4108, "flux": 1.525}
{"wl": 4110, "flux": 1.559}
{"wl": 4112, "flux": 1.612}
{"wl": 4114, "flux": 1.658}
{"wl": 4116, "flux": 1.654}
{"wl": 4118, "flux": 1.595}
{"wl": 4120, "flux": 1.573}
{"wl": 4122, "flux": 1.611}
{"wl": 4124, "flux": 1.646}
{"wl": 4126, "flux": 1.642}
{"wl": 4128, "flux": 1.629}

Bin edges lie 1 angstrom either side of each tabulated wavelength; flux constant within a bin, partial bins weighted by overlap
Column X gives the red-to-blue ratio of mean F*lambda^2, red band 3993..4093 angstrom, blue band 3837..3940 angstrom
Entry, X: 1.6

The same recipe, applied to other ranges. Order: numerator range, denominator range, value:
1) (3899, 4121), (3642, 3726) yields 1.40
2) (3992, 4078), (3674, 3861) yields 1.62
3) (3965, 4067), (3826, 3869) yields 1.49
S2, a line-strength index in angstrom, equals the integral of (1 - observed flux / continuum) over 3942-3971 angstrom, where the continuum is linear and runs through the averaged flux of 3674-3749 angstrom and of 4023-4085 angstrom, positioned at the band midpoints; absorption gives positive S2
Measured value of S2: 8.9 angstrom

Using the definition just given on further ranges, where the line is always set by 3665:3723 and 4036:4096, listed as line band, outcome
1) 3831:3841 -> 4.35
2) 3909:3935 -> 8.21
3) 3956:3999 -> 8.58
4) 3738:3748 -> 2.63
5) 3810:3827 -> 2.88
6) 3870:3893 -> 4.74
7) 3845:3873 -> 2.33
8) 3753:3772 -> 1.74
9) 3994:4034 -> -1.70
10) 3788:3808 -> 0.96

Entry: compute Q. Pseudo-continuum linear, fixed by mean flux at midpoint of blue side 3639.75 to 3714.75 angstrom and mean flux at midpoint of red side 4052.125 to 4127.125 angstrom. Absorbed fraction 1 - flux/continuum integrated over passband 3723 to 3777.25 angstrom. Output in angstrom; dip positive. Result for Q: 9.8 angstrom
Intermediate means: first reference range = 1.14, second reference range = 1.51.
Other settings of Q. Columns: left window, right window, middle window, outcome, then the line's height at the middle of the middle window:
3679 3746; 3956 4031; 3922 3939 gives 8.8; 1.25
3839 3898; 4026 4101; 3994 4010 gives -1.0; 1.38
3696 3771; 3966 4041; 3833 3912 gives 7.4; 1.2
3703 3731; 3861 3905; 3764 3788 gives -4.4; 1.05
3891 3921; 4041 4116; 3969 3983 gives 2.7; 1.31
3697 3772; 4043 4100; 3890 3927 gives 3.3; 1.26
